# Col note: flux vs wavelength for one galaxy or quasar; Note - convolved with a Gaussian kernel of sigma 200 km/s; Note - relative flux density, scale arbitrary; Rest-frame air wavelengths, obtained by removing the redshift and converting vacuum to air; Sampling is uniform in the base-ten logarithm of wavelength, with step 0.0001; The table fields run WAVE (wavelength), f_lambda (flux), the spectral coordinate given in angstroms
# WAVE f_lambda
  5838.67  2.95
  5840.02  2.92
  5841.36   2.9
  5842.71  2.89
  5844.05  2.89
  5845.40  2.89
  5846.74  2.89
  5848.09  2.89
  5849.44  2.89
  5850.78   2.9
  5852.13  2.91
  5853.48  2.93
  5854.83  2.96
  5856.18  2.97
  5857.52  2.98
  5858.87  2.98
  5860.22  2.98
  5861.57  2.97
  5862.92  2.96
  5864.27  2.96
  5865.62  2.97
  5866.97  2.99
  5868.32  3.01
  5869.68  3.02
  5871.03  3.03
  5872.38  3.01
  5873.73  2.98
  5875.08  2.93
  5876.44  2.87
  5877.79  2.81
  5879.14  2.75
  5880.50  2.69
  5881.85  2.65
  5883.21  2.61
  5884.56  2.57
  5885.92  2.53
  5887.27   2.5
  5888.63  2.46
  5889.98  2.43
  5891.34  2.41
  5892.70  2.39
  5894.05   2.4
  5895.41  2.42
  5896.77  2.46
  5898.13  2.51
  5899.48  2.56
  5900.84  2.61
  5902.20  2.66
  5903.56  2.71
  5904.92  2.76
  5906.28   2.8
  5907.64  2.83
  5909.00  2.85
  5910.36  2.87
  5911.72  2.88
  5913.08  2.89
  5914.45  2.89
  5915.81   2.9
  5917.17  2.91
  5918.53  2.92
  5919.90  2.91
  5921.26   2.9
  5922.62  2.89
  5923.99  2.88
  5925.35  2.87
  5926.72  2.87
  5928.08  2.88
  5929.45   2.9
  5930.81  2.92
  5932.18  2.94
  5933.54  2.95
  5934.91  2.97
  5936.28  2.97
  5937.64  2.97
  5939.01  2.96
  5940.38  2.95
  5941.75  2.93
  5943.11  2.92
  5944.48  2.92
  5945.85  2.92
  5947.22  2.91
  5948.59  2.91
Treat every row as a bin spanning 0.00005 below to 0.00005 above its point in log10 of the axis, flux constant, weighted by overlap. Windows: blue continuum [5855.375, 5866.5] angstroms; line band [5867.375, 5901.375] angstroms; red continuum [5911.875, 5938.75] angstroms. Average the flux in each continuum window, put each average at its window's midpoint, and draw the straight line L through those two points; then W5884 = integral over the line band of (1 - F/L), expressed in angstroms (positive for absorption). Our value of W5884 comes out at 3.3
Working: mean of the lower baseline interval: 2.97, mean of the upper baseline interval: 2.91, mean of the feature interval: 2.67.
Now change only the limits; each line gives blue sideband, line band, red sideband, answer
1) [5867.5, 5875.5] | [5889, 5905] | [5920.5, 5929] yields 2.3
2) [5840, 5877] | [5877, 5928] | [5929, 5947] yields 4.1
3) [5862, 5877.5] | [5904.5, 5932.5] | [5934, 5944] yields 0.7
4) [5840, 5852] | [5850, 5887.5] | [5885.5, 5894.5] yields -3.0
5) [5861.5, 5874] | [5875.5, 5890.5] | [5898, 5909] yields 1.2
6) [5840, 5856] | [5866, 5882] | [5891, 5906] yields -1.1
